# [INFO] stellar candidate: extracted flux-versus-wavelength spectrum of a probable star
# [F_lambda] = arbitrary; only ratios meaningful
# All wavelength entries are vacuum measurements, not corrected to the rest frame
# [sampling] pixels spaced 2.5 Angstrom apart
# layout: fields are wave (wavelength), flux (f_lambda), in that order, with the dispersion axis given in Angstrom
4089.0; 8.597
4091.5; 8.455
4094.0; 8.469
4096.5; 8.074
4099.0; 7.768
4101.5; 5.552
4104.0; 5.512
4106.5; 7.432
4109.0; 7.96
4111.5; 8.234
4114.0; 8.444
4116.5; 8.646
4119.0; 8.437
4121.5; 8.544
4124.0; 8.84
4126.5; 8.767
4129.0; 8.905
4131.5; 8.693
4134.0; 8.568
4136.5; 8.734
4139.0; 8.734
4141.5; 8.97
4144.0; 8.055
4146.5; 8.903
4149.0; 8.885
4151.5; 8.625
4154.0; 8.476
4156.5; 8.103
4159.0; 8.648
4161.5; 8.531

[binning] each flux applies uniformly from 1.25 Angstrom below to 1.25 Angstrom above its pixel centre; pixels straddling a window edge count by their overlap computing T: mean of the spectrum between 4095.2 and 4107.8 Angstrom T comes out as 6.88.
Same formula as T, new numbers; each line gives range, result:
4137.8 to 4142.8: 8.85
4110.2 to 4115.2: 8.33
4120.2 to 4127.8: 8.72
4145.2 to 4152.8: 8.8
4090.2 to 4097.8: 8.33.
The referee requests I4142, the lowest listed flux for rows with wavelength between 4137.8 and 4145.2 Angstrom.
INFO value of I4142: 8.055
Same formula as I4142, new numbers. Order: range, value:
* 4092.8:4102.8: 5.552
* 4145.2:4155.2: 8.476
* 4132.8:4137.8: 8.568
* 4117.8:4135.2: 8.437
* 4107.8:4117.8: 7.96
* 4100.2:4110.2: 5.512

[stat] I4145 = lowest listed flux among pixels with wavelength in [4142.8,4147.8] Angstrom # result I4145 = 8.055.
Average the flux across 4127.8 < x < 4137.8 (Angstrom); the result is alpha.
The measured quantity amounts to 8.72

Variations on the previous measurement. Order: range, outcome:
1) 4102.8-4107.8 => 6.5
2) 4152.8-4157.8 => 8.29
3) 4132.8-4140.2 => 8.68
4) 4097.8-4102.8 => 6.64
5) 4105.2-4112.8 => 7.86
